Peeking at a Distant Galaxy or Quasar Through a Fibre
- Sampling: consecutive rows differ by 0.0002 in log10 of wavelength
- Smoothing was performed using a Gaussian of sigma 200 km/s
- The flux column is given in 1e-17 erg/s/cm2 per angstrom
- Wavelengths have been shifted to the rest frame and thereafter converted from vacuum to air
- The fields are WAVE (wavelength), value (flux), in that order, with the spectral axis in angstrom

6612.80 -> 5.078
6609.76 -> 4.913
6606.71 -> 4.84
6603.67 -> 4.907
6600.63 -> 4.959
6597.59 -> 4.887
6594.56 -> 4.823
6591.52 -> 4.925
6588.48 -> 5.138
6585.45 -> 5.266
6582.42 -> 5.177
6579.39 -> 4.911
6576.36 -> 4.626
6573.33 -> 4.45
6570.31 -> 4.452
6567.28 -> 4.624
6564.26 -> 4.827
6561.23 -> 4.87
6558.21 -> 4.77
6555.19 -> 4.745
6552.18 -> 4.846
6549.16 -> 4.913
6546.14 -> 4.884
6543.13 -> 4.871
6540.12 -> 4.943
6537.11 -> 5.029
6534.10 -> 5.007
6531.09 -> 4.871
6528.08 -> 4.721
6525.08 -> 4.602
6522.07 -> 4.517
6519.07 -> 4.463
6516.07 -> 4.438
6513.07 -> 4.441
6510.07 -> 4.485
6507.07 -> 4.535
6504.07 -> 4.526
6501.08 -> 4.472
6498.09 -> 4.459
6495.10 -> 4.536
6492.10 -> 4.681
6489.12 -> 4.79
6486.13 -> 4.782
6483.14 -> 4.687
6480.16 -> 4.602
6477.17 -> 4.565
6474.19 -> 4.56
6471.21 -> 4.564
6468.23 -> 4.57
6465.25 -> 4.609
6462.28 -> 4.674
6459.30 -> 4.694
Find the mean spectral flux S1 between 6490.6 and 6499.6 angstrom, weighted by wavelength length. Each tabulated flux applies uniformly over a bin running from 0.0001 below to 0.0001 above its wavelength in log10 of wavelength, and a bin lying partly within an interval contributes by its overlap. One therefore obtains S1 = 4.56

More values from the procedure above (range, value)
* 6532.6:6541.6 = 4.99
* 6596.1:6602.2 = 4.92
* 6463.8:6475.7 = 4.58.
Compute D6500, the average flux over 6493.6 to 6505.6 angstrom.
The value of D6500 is 4.5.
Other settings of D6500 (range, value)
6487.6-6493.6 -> 4.74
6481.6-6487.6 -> 4.73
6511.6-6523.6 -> 4.46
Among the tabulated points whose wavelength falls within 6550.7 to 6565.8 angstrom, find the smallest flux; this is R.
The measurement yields 4.745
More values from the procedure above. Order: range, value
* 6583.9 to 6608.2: 4.823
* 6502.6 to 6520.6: 4.438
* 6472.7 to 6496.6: 4.536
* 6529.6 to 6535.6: 4.871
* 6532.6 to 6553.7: 4.846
